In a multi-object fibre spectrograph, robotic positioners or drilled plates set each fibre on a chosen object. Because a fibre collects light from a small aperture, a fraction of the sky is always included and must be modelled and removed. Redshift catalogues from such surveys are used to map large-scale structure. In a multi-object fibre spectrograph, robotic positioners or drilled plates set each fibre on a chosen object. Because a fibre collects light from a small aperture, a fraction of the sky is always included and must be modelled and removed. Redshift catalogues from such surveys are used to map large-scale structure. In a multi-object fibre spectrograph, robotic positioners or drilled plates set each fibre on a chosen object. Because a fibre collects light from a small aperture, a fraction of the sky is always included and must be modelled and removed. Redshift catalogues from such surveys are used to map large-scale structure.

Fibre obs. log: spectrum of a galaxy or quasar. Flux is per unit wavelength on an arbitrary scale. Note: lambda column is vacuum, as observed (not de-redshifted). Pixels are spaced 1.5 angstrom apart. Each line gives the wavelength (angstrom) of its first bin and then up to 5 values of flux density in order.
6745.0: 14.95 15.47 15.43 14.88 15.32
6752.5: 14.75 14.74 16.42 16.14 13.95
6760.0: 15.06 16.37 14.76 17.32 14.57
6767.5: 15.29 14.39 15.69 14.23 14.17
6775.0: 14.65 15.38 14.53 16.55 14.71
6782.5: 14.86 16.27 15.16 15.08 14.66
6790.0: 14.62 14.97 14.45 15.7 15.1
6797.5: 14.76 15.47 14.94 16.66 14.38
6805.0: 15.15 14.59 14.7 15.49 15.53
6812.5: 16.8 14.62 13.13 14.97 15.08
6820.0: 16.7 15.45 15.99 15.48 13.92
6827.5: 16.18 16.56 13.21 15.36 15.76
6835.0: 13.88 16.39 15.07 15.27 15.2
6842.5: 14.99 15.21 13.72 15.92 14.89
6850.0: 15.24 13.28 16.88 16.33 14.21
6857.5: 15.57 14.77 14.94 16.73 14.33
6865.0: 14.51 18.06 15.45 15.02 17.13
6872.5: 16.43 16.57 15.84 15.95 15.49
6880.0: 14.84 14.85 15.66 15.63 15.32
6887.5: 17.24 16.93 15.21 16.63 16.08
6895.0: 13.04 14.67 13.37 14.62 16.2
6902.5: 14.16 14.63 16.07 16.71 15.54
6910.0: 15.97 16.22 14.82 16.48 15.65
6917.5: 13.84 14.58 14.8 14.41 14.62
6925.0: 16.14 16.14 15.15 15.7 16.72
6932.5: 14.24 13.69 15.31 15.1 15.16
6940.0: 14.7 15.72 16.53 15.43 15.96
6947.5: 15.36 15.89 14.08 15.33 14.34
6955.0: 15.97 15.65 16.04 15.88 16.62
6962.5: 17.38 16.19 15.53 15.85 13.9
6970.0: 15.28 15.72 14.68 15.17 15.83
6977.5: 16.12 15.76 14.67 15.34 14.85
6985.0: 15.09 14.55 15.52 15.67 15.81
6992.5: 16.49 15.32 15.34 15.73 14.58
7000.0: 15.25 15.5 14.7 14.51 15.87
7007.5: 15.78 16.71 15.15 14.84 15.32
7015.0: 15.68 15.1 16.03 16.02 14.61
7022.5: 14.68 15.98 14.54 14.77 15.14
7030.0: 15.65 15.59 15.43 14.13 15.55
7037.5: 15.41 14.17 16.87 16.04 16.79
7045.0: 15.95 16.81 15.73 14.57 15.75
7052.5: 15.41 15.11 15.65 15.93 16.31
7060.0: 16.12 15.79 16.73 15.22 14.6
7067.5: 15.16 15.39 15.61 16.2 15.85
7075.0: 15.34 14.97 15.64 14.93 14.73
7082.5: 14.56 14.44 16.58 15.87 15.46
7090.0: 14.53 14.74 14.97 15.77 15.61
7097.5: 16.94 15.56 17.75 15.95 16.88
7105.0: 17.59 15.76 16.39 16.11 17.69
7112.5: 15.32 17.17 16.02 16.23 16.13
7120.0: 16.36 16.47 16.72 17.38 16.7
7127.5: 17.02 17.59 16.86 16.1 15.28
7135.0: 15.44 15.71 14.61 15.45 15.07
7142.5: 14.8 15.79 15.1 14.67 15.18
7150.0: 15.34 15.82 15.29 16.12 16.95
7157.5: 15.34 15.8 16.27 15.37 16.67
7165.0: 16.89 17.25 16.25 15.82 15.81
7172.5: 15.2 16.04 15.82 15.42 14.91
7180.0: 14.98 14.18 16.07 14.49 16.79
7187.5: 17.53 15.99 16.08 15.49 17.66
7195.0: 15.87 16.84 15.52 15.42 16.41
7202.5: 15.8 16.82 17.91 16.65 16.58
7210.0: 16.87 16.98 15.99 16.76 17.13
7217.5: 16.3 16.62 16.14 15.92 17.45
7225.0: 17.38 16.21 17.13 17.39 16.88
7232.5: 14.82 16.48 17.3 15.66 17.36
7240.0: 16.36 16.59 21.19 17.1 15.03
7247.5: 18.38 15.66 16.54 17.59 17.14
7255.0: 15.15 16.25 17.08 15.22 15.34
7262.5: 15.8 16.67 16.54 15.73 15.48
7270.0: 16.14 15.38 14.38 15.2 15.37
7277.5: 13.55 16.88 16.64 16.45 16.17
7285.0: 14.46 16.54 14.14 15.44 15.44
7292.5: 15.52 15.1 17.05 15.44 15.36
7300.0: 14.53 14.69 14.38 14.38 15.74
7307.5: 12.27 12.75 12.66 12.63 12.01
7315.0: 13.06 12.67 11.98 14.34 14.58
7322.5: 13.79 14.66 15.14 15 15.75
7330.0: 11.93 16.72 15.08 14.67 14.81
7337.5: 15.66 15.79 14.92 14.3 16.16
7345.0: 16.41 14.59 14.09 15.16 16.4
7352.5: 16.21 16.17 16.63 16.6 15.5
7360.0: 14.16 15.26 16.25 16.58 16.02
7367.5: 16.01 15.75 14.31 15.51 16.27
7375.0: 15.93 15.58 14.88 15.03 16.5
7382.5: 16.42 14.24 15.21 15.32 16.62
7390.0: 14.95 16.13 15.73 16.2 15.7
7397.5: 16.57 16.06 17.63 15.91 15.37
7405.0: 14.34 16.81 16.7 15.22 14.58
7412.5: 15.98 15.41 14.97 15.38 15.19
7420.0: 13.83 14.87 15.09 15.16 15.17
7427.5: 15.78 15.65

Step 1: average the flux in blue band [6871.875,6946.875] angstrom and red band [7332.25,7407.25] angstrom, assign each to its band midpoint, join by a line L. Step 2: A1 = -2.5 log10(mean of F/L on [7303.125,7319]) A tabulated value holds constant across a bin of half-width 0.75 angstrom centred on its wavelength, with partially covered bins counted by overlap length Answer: 0.19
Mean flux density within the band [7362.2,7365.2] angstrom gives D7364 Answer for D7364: 16.4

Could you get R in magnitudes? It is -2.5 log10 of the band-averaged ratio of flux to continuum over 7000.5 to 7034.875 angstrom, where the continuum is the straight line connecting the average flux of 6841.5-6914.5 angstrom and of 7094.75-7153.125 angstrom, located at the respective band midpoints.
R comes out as 0.036 mag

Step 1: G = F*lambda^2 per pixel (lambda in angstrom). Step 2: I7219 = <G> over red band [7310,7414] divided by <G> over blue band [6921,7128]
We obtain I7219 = 1.1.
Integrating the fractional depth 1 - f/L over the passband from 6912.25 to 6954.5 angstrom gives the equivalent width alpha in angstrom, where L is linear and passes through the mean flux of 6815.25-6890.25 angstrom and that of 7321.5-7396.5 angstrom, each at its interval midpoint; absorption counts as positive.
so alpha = 0.6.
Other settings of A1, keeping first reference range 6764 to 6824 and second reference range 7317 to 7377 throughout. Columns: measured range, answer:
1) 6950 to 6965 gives -0.04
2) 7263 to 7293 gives -0.03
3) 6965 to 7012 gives -0.01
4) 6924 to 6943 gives -0.01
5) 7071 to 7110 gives -0.04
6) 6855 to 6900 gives -0.02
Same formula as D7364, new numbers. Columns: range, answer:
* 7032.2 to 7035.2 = 14.8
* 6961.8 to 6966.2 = 16.4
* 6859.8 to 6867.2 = 15.7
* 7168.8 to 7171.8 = 15.8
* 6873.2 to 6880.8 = 15.7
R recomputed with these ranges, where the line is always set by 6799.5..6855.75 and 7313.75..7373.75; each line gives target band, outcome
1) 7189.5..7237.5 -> -0.10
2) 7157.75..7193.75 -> -0.06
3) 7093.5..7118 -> -0.09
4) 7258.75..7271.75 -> -0.05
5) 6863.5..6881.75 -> -0.04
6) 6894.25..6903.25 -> 0.06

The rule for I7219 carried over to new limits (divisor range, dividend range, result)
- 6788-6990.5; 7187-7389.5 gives 1.14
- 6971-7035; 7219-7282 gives 1.14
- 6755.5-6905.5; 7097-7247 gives 1.17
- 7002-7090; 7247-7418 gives 1.08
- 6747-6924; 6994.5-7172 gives 1.11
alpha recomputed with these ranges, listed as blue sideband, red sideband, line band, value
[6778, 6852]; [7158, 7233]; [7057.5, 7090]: 0.9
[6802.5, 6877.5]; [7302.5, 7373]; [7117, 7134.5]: -1.8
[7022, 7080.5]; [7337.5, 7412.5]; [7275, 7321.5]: 3.1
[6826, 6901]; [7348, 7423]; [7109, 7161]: -1.6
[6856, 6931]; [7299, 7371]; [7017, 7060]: -0.8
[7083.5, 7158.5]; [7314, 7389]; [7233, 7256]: -1.9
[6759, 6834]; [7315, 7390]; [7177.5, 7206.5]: -1.6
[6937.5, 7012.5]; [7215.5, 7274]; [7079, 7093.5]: 0.7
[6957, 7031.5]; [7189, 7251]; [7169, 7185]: 1.0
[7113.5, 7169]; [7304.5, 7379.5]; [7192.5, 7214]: -1.2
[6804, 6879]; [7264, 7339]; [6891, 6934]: 0.1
